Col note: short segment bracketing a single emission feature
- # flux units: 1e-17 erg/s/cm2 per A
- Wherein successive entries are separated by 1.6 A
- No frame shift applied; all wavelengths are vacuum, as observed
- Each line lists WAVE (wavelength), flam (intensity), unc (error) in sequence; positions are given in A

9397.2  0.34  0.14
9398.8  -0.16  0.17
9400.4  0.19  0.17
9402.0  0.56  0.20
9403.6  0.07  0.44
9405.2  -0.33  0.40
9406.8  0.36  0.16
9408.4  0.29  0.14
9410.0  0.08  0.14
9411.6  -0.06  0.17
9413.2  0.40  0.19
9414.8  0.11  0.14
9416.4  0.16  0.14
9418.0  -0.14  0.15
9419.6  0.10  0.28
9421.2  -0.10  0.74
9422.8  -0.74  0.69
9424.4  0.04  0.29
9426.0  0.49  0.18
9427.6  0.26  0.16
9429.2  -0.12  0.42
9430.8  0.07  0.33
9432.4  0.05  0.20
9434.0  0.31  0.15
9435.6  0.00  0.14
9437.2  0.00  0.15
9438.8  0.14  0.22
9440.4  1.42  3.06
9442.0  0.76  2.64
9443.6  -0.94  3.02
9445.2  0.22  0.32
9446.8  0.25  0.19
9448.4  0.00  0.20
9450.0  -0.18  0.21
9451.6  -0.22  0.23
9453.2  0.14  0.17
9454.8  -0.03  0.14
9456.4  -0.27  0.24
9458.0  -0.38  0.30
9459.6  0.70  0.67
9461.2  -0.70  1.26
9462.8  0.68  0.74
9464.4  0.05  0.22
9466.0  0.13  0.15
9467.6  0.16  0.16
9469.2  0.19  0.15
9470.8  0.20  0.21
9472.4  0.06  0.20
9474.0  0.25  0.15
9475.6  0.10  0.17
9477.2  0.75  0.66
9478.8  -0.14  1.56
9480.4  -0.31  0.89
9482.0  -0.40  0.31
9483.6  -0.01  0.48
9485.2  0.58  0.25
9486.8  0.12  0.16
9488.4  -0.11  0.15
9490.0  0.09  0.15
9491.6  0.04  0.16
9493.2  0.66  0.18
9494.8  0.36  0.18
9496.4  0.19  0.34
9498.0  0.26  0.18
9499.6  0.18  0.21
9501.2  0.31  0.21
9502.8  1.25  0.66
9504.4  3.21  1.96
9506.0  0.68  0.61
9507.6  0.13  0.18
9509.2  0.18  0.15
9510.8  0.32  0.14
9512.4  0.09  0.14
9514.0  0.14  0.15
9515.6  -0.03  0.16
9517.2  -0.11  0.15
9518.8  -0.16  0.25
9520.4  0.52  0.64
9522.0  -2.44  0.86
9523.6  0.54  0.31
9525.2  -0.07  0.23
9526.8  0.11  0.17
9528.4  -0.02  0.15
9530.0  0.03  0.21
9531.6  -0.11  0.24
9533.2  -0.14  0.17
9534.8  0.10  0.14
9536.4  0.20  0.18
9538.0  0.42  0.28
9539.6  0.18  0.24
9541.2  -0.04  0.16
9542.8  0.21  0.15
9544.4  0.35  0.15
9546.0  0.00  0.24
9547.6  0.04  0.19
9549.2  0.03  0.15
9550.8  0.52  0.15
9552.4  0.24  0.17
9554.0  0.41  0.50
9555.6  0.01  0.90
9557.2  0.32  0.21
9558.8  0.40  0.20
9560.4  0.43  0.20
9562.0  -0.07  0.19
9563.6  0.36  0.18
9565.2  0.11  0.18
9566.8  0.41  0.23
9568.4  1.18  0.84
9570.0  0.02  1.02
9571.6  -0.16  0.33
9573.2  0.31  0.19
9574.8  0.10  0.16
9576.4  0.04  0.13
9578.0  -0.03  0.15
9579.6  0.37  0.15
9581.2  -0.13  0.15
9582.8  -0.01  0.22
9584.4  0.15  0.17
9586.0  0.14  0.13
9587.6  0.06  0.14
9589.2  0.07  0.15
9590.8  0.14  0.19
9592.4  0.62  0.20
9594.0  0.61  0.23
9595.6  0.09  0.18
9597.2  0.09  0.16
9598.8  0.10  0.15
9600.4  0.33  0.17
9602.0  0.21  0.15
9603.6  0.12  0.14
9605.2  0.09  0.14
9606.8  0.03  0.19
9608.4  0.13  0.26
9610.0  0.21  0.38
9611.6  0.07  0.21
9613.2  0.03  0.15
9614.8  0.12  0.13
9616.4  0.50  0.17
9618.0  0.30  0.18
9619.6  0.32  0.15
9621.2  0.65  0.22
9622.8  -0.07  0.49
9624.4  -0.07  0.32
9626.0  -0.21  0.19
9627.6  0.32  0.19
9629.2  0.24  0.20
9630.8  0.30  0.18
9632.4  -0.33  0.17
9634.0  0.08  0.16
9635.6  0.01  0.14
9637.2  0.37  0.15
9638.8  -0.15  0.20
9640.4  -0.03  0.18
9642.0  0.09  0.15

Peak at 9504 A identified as H-gamma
